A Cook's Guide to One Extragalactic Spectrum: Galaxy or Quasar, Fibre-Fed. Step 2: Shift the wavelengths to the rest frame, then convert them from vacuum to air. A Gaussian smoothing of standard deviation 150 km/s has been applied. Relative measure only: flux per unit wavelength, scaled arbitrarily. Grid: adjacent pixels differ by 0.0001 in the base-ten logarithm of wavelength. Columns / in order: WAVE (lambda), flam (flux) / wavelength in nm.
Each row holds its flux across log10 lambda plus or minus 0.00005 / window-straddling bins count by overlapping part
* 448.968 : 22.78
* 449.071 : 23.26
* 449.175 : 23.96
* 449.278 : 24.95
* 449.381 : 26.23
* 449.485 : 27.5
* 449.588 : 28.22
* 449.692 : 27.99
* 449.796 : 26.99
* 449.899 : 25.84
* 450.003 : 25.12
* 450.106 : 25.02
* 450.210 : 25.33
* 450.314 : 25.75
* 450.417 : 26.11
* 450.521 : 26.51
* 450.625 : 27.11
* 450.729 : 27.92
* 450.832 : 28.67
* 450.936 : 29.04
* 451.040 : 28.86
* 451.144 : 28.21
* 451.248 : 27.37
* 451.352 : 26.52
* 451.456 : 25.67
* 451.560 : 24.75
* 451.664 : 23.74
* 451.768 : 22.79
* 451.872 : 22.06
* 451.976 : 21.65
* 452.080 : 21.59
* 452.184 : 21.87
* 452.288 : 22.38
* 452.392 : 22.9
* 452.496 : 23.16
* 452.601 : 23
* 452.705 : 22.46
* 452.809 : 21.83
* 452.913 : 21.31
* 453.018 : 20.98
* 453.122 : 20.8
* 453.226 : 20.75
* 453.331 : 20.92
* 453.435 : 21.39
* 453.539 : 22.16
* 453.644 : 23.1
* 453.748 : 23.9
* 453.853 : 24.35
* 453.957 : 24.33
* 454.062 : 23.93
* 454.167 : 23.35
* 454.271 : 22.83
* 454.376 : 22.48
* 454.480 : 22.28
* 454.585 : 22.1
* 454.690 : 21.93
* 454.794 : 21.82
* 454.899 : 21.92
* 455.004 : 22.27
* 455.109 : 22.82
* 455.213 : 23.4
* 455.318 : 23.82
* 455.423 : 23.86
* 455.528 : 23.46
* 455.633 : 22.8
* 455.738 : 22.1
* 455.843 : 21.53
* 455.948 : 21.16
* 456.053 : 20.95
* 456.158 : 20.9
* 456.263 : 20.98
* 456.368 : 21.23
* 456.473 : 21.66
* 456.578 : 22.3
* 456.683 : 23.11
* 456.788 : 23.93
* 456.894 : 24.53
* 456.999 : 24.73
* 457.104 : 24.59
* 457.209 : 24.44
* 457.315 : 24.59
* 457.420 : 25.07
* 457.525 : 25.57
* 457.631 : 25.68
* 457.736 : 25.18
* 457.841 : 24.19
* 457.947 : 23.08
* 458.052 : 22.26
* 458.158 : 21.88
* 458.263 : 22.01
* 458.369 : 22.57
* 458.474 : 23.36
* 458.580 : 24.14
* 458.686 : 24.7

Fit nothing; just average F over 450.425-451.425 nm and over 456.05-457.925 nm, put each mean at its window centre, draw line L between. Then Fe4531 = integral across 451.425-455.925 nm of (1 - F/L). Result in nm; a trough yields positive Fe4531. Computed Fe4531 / 0.56 nm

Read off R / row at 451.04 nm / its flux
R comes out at 28.86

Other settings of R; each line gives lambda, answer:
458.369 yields 22.57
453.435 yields 21.39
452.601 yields 23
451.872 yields 22.06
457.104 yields 24.59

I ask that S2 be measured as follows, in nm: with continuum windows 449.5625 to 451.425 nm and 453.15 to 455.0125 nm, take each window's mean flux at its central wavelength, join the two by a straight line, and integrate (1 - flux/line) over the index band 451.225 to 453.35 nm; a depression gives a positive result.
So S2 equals 0.174 nm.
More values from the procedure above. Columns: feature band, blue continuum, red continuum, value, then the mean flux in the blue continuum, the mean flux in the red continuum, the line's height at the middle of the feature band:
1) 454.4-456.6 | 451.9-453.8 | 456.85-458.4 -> 0.09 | 22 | 24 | 23.1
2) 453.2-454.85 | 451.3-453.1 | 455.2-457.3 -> 0.01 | 22.8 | 22.8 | 22.8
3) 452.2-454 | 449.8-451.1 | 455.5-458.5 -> 0.21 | 26.8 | 23.1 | 25.3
